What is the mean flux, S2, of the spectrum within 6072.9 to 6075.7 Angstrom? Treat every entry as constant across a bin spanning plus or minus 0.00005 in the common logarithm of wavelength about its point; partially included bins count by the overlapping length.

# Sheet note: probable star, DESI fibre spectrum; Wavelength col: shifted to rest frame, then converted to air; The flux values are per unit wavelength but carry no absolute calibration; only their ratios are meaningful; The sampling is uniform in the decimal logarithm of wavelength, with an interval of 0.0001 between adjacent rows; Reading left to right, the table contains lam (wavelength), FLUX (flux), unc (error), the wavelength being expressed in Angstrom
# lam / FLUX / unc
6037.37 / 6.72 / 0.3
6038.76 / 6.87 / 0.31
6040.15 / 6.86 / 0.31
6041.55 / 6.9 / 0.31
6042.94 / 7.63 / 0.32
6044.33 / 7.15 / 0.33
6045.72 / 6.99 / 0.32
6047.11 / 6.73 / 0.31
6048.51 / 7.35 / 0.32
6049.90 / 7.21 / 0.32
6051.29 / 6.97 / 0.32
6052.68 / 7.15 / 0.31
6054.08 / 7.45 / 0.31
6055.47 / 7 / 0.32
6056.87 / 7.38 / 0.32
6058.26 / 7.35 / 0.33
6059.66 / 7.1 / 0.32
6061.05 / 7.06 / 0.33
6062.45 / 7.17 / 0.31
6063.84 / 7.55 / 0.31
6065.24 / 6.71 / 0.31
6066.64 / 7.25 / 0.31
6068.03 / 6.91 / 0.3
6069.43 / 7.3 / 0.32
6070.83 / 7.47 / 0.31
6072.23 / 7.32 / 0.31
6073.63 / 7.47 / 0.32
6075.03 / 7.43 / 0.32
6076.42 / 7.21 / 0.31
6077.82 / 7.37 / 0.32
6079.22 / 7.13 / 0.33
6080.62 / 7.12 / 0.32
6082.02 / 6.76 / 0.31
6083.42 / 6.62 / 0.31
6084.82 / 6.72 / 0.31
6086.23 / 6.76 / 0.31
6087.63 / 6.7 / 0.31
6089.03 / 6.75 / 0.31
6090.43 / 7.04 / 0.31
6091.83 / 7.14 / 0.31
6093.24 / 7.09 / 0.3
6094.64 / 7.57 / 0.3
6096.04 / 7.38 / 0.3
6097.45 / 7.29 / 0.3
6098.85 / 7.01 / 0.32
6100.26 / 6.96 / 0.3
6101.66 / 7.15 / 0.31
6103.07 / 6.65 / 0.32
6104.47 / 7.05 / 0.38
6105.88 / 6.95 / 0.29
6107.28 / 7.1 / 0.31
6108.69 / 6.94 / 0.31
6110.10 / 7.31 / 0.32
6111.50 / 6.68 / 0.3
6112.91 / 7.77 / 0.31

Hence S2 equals 7.44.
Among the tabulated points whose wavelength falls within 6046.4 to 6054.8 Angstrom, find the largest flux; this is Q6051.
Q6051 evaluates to 7.45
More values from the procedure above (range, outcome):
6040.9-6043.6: 7.63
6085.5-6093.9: 7.14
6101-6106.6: 7.15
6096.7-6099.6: 7.29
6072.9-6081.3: 7.47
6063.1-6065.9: 7.55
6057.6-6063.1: 7.35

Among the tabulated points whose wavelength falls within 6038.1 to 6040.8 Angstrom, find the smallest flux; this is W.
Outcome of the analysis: 6.86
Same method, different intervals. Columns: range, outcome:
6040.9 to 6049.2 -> 6.73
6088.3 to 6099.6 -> 6.75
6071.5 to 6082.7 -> 6.76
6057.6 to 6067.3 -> 6.71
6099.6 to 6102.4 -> 6.96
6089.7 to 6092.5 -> 7.04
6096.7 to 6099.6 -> 7.01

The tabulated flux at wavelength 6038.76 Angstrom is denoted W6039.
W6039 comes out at 6.87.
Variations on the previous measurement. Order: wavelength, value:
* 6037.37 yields 6.72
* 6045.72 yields 6.99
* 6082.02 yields 6.76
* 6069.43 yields 7.3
